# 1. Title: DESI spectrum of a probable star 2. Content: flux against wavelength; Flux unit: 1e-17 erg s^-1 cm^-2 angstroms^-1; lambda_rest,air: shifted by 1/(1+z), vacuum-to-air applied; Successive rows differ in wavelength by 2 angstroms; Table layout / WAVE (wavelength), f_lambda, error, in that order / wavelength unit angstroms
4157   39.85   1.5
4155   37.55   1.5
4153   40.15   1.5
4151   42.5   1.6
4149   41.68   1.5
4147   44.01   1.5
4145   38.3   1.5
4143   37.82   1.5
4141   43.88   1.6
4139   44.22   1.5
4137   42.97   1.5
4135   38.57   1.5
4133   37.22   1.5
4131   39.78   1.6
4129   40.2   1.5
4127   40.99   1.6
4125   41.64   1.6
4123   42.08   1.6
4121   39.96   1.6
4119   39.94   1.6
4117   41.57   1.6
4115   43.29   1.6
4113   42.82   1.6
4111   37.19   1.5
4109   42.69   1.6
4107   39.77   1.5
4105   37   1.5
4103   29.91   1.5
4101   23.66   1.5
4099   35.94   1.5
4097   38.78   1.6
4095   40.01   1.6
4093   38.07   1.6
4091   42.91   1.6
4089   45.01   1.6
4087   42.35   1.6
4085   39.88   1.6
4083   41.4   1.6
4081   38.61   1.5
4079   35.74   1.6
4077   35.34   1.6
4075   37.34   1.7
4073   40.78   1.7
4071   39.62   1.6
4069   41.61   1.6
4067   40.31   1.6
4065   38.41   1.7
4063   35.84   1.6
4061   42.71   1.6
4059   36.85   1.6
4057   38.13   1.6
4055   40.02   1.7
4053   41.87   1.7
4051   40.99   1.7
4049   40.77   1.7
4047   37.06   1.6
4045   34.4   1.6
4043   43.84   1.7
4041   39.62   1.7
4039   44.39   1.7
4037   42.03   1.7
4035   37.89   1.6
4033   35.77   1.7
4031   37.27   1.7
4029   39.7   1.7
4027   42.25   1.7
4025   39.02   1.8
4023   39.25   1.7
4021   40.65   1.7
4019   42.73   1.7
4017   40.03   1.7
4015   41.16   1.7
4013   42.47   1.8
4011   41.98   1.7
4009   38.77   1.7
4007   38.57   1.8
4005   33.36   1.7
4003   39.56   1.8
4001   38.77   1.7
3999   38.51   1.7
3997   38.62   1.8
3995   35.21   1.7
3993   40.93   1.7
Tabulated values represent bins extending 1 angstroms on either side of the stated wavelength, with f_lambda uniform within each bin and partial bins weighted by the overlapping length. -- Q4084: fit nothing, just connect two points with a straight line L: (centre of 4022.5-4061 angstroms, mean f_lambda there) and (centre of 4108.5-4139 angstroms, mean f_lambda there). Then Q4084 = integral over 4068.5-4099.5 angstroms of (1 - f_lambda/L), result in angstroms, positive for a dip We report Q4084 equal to 0.48 angstroms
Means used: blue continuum 39.6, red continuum 40.8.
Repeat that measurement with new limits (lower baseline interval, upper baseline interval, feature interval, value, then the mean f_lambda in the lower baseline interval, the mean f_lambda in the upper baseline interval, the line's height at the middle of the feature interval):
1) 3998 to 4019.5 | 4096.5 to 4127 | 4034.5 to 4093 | -1.3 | 39.6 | 38.5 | 39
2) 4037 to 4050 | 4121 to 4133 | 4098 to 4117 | 1.5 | 40.2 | 40.5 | 40.5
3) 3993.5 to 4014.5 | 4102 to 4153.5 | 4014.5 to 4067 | -0.7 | 38.7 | 40.4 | 39.2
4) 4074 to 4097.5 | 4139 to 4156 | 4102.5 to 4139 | 0.2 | 39.6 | 40.9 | 40.4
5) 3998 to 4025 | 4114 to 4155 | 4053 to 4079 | 0.9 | 39.7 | 41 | 40.2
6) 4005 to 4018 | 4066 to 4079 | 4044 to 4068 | 0.1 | 39.9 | 38.9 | 39.2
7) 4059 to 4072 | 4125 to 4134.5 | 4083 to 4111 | 1.0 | 39.5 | 39.7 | 39.6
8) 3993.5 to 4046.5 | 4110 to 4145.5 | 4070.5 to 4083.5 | 0.6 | 39.4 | 40.7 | 40.1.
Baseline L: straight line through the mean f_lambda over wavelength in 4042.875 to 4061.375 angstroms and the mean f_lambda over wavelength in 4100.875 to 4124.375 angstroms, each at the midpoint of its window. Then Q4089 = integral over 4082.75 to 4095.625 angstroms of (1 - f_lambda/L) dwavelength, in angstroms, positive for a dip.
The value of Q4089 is -0.8 angstroms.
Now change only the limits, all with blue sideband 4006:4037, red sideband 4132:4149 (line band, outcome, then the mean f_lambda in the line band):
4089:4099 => 0.1 angstroms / 40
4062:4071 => 0.3 angstroms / 39.1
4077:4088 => 0.3 angstroms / 39.2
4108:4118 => -0.2 angstroms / 41.5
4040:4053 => 0.2 angstroms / 39.6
